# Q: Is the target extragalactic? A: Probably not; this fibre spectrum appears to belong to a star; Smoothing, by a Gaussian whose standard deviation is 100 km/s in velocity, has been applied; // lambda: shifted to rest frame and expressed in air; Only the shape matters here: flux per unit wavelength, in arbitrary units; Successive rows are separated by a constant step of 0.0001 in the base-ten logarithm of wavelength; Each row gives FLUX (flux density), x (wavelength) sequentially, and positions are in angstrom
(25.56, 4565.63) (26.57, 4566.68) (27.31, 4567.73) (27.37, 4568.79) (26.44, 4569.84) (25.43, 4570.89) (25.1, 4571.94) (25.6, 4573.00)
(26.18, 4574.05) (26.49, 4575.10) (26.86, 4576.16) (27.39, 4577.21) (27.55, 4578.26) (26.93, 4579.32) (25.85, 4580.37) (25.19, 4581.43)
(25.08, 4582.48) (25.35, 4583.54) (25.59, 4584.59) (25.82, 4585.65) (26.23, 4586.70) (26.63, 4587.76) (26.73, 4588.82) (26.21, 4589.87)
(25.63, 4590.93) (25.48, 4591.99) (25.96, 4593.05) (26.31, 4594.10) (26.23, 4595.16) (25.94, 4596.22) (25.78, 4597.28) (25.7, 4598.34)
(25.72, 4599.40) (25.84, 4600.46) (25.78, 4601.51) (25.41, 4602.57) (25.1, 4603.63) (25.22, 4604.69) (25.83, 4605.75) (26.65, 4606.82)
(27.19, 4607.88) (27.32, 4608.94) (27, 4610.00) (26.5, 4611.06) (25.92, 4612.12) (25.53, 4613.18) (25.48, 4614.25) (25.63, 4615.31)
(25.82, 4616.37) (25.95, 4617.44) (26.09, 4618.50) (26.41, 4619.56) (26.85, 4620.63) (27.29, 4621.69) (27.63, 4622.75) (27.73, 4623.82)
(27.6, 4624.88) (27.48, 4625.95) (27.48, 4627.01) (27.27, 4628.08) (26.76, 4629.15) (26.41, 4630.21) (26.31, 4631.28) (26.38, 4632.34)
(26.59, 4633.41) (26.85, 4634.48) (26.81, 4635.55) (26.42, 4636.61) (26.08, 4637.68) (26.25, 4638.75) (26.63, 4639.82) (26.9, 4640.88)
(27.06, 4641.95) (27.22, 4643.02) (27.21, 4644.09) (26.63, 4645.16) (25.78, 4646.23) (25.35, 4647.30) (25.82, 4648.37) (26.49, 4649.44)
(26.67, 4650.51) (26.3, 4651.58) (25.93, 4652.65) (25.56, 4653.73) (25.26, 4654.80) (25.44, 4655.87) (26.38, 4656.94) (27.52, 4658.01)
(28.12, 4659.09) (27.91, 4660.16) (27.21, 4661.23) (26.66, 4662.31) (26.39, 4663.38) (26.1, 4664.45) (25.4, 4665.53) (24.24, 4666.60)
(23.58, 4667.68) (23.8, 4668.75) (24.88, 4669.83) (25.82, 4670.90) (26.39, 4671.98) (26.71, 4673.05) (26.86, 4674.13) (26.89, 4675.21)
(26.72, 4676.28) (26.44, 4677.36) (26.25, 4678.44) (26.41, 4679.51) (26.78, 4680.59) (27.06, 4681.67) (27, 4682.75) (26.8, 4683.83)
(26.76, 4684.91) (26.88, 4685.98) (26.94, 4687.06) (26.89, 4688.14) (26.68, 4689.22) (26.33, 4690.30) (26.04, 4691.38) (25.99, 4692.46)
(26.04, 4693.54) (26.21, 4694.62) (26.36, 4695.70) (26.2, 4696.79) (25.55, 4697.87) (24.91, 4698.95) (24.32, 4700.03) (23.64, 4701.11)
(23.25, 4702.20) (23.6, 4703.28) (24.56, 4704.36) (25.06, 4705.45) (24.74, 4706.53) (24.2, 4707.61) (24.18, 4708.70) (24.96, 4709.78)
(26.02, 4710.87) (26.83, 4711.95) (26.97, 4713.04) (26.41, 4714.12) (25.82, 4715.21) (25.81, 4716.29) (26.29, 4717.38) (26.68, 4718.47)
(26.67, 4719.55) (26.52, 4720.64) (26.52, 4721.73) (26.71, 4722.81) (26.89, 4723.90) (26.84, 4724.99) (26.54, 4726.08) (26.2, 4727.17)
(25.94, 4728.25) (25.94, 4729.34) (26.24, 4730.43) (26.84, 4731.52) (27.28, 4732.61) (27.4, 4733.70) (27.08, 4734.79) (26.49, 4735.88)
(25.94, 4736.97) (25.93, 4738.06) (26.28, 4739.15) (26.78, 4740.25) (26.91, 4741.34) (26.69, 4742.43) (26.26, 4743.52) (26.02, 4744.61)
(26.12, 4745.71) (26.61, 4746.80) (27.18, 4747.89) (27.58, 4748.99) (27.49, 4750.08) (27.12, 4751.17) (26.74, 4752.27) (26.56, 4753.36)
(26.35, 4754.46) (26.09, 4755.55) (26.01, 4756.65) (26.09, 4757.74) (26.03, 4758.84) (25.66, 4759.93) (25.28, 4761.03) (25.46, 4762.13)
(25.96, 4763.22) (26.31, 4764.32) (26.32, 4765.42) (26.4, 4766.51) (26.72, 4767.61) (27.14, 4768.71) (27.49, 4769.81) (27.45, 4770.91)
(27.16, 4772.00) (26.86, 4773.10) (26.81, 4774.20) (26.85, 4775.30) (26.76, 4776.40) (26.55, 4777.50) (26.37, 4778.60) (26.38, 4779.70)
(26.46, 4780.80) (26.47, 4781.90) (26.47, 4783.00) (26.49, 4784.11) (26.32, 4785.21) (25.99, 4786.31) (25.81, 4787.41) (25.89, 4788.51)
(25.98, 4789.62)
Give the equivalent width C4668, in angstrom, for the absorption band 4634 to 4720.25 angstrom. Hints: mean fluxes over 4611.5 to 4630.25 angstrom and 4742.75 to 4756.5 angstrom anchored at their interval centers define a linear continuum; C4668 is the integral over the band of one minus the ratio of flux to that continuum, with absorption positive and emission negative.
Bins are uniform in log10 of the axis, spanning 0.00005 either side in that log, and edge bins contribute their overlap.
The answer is 1.9 angstrom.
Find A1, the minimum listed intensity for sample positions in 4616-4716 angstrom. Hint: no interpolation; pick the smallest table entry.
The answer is 23.25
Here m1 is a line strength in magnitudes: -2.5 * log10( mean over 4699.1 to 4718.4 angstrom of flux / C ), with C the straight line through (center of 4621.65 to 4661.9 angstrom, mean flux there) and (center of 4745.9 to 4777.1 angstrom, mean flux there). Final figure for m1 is 0.06 mag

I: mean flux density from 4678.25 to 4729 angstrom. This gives 26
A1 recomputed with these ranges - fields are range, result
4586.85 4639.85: 25.1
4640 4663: 25.26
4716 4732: 25.81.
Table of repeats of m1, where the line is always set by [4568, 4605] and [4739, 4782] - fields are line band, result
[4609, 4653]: -0.02 mag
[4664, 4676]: 0.03 mag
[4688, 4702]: 0.03 mag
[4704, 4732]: 0.02 mag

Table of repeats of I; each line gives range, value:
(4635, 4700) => 26.3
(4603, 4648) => 26.5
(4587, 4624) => 26.2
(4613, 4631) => 26.7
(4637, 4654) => 26.4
